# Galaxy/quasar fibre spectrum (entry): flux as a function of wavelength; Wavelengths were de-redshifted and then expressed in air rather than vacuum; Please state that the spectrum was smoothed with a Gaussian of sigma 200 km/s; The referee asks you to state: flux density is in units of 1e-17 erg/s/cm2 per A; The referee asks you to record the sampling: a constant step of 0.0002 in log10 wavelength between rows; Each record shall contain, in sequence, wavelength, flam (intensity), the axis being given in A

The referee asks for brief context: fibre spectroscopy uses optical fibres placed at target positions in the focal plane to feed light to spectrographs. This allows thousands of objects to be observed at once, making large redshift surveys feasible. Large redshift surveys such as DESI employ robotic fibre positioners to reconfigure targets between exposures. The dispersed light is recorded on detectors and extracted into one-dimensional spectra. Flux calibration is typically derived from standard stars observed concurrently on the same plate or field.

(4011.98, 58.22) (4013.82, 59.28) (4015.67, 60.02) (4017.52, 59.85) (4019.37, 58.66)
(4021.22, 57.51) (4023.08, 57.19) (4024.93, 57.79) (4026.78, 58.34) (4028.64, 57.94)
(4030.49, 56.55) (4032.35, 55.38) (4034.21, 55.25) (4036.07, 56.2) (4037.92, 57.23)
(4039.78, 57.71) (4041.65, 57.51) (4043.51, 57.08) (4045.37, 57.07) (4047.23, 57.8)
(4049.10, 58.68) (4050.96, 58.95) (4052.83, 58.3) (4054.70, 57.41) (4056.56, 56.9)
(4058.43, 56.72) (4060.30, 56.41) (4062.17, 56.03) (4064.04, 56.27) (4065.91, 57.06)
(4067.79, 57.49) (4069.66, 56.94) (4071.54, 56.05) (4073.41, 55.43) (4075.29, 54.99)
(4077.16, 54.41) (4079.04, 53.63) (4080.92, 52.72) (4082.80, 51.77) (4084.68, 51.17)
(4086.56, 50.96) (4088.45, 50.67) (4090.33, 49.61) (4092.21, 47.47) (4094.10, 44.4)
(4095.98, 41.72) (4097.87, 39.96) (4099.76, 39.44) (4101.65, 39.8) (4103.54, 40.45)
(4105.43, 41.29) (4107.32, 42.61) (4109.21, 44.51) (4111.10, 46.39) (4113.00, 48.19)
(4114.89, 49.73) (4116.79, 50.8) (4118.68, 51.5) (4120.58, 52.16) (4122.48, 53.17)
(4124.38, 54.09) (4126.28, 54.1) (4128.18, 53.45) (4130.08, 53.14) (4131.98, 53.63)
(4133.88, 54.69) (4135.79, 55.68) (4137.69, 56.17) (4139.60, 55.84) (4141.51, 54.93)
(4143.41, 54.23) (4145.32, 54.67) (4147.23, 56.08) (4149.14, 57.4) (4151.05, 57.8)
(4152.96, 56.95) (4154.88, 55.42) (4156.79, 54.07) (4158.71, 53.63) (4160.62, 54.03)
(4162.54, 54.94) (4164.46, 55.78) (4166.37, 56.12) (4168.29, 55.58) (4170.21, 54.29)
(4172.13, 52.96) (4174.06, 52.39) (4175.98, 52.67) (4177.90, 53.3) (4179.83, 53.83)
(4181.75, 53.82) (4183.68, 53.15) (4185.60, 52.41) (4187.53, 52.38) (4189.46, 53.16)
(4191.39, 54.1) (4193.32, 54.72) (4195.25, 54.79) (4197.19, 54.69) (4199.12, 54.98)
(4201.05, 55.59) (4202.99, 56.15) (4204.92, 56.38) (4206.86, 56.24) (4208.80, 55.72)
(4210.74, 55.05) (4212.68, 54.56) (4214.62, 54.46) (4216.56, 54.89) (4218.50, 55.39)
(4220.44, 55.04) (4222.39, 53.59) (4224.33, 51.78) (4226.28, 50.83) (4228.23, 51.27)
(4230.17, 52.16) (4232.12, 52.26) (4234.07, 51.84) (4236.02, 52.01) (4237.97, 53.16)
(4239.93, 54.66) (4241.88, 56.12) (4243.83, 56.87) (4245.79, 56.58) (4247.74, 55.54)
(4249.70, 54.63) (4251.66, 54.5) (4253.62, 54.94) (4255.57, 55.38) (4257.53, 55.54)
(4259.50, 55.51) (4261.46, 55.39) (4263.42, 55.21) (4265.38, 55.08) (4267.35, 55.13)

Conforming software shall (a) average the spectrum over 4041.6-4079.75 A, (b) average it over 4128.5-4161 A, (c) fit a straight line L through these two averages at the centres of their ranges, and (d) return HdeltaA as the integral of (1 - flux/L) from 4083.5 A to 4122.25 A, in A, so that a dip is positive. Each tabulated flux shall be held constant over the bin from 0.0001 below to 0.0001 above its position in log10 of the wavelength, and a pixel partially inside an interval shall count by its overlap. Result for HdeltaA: 6.7 A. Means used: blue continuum 56.7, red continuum 55.2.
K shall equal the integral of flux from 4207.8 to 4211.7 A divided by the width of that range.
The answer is 55.3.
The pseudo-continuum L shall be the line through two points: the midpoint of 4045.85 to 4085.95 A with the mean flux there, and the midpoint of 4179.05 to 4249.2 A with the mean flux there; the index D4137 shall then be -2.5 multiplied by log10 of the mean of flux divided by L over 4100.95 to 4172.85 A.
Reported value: 0.053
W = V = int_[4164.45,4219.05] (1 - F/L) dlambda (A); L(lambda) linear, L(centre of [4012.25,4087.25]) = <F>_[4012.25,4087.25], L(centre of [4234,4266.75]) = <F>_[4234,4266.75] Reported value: 1.0 A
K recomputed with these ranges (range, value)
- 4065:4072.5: 56.9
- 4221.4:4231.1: 51.9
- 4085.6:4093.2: 49.6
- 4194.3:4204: 55.3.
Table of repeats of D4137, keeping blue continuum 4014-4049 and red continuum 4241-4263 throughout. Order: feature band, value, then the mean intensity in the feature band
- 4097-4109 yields 0.360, 40.8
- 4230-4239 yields 0.069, 52.3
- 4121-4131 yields 0.063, 53.5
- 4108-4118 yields 0.185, 47.9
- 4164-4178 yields 0.042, 54.2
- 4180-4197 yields 0.049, 53.6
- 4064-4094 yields 0.078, 53.2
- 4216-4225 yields 0.032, 54.2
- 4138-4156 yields 0.011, 55.9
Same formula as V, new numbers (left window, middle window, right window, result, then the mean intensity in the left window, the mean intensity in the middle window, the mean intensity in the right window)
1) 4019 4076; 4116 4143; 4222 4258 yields 0.9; 57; 53.9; 53.9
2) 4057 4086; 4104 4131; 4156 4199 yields 2.5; 55.1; 49.5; 54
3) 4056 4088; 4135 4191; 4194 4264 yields 0.1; 54.9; 54.6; 54.5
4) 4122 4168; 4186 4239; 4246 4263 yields 1.2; 55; 53.9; 55.3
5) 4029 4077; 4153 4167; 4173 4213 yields 0.0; 56.8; 55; 54.3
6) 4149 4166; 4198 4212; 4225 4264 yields -0.2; 55.5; 55.7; 54.2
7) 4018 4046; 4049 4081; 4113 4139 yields -0.4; 57.2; 56.4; 53.1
